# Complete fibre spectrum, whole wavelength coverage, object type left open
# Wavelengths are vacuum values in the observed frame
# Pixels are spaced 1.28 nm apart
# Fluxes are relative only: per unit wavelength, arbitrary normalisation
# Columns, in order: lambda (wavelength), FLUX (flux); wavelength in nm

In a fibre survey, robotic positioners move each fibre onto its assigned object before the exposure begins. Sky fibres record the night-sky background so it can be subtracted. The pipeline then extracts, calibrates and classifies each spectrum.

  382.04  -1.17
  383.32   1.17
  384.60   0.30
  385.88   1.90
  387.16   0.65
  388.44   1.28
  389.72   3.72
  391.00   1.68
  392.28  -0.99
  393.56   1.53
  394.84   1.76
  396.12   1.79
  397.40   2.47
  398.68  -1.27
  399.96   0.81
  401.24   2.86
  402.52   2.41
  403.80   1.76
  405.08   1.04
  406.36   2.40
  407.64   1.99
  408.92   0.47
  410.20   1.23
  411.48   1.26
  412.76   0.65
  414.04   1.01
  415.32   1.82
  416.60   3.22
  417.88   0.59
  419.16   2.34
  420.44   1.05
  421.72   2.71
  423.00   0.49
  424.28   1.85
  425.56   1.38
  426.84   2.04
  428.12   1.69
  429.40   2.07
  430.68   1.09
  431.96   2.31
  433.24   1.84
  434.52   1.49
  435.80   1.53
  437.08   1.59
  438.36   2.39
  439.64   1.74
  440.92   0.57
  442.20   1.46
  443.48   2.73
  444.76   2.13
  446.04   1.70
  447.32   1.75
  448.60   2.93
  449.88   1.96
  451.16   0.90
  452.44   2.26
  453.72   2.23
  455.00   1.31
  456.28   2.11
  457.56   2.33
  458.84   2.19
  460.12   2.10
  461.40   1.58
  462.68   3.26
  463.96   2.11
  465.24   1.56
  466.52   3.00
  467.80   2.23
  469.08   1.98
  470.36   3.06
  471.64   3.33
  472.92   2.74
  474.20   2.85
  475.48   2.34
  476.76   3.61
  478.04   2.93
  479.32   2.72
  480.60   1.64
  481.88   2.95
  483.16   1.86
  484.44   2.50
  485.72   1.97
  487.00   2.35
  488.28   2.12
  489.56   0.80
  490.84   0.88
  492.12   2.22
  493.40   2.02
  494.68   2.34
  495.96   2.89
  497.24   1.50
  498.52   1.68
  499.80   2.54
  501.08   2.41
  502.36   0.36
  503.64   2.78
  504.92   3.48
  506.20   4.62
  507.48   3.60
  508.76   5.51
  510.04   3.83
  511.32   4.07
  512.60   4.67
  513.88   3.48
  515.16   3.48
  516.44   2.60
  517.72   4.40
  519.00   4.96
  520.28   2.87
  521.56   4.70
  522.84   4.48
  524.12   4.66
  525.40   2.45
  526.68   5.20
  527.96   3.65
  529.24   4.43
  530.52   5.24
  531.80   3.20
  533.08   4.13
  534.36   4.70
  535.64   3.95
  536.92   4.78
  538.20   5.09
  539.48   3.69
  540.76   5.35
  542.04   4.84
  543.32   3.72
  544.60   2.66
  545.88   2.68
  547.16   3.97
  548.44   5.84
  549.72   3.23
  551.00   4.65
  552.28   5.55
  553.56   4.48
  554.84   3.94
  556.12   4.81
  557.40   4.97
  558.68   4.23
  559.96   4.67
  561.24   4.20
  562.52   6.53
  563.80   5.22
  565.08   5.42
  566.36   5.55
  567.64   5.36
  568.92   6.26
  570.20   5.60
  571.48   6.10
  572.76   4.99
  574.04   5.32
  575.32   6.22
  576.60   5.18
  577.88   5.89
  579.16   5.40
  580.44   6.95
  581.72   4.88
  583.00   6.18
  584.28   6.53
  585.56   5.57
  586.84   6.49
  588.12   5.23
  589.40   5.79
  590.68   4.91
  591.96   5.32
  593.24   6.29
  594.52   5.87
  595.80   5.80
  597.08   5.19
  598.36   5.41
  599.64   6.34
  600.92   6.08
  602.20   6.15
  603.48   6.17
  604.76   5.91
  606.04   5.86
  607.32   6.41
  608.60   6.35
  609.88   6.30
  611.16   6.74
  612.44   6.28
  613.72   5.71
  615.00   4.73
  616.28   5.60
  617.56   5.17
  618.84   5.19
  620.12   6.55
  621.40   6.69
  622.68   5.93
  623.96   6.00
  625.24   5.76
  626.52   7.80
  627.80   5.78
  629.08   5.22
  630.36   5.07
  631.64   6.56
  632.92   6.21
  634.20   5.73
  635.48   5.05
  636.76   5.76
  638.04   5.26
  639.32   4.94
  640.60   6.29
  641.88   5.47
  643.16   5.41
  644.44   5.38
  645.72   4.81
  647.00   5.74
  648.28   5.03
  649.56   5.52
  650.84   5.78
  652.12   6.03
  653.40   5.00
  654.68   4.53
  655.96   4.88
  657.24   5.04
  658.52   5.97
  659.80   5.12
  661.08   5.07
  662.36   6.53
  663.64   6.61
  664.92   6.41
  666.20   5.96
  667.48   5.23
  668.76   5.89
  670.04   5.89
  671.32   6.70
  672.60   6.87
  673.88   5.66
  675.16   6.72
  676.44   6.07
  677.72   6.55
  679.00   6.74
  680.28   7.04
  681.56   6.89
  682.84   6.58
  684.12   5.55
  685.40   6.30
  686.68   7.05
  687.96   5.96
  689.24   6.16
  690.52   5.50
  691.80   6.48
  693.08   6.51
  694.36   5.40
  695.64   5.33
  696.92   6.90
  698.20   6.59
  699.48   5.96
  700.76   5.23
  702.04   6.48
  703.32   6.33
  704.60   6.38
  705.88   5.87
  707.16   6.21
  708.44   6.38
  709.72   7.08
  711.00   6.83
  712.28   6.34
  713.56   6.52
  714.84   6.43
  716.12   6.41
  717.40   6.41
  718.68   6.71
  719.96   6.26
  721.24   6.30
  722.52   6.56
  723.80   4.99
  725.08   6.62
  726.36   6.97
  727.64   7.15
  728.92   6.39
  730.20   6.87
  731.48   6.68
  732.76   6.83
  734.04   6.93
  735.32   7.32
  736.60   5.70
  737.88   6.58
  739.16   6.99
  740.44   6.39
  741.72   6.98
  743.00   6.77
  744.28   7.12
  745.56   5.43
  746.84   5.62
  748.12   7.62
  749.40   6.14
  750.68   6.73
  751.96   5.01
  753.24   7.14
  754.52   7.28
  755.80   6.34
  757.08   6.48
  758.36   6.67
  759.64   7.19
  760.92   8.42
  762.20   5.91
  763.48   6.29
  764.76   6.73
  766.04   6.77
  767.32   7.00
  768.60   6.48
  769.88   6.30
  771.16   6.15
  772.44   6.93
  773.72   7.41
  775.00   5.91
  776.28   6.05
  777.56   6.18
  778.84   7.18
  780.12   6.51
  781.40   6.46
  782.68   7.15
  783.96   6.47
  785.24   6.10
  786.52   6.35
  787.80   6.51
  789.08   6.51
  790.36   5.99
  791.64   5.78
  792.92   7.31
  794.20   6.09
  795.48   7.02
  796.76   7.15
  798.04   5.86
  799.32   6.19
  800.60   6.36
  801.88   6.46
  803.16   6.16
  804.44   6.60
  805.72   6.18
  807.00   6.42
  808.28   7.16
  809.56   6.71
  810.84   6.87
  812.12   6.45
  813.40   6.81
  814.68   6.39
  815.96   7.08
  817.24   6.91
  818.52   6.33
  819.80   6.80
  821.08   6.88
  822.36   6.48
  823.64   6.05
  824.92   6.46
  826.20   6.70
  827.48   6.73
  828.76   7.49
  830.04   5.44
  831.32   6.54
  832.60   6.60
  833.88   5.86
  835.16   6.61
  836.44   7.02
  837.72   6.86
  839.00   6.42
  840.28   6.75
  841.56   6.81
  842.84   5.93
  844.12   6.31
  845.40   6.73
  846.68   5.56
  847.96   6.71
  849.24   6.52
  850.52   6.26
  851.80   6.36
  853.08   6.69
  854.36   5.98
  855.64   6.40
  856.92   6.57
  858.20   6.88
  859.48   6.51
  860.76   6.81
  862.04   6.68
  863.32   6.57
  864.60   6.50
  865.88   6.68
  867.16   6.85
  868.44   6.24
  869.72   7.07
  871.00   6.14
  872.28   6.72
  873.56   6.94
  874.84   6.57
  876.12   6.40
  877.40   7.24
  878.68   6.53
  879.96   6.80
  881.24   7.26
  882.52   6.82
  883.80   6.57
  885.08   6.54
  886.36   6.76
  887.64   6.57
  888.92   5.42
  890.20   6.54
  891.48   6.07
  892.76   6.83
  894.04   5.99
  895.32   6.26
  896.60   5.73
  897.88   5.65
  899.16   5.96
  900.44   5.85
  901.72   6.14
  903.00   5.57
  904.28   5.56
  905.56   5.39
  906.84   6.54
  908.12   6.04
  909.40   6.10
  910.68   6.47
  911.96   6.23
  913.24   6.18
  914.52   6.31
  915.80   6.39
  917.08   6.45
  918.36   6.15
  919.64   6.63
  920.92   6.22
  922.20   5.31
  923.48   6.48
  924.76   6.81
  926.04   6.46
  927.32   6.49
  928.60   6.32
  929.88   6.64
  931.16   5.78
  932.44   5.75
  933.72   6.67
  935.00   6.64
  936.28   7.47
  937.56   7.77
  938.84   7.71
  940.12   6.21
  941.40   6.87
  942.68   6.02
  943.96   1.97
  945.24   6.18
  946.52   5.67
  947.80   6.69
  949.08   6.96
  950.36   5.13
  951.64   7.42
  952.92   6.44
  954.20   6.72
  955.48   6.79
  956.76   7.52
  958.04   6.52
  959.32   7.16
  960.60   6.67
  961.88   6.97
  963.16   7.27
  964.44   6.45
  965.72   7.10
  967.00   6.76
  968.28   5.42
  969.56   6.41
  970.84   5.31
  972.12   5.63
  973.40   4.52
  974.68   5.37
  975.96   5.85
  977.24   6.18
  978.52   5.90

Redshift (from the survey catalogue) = 0.27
